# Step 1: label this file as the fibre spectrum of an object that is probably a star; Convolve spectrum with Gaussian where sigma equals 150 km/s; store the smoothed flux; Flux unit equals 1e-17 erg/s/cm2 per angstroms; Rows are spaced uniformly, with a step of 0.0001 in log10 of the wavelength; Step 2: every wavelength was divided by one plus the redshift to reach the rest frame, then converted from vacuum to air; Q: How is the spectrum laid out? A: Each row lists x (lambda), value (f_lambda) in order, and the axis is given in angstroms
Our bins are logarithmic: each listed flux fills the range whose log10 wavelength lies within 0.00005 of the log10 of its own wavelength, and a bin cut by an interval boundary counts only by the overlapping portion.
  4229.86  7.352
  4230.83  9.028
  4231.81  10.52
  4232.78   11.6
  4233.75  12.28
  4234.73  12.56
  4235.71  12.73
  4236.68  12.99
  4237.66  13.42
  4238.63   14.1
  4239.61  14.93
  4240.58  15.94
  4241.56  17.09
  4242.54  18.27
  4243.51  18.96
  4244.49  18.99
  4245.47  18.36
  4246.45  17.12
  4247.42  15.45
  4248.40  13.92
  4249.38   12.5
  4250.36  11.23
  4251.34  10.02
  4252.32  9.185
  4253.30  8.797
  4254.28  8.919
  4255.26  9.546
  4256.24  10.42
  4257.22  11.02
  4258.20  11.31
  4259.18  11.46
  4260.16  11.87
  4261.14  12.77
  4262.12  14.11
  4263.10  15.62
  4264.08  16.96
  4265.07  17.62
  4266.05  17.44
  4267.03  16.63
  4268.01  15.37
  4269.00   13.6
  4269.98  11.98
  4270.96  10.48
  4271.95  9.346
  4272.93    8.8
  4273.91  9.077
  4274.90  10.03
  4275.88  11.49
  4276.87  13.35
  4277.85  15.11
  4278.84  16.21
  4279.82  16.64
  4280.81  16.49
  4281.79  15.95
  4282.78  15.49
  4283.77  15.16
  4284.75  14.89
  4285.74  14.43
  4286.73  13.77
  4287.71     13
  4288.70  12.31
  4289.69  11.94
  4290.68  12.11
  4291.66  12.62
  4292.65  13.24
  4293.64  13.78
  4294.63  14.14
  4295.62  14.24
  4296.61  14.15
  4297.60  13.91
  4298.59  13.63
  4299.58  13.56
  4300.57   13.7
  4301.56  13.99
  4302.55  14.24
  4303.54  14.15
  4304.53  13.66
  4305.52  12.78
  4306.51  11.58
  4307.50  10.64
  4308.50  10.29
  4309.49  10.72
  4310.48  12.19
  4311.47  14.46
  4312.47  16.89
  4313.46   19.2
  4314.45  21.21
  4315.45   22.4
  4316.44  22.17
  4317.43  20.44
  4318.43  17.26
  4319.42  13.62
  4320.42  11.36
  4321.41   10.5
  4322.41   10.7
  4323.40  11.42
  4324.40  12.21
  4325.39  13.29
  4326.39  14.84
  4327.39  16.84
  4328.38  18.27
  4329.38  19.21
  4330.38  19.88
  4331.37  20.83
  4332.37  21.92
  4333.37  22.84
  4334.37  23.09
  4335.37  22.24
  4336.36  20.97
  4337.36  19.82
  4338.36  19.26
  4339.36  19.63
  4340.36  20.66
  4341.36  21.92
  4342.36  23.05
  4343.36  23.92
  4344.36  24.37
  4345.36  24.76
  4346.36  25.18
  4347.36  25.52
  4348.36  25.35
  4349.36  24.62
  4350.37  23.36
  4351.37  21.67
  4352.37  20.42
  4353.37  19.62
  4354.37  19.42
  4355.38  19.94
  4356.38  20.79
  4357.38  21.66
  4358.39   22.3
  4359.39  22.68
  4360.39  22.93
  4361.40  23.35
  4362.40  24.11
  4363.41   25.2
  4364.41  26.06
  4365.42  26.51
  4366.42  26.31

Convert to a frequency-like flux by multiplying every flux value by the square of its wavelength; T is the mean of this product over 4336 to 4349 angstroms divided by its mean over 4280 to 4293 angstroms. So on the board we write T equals 1.7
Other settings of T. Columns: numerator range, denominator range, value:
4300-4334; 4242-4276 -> 1.22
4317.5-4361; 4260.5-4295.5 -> 1.49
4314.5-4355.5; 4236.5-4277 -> 1.54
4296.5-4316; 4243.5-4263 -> 1.16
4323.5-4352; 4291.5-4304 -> 1.54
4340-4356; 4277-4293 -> 1.63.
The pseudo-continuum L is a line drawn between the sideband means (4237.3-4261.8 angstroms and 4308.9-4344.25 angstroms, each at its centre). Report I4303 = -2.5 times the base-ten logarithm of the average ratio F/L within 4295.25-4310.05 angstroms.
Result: 0.26 mag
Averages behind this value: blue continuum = 13.4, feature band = 13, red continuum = 18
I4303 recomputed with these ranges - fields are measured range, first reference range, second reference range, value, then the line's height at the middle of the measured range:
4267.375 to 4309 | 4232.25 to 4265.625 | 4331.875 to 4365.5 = 0.28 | 17.1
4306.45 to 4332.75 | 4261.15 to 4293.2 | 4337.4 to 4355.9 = 0.20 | 19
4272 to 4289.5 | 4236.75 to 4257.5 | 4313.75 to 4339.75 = 0.15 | 15.5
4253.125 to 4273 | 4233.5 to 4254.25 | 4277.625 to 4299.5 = 0.12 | 14.2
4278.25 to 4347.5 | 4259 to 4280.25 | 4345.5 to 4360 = 0.11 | 18.1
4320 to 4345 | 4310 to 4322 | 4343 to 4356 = 0.08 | 19.8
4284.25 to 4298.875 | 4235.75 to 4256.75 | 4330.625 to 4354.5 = 0.30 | 17.8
